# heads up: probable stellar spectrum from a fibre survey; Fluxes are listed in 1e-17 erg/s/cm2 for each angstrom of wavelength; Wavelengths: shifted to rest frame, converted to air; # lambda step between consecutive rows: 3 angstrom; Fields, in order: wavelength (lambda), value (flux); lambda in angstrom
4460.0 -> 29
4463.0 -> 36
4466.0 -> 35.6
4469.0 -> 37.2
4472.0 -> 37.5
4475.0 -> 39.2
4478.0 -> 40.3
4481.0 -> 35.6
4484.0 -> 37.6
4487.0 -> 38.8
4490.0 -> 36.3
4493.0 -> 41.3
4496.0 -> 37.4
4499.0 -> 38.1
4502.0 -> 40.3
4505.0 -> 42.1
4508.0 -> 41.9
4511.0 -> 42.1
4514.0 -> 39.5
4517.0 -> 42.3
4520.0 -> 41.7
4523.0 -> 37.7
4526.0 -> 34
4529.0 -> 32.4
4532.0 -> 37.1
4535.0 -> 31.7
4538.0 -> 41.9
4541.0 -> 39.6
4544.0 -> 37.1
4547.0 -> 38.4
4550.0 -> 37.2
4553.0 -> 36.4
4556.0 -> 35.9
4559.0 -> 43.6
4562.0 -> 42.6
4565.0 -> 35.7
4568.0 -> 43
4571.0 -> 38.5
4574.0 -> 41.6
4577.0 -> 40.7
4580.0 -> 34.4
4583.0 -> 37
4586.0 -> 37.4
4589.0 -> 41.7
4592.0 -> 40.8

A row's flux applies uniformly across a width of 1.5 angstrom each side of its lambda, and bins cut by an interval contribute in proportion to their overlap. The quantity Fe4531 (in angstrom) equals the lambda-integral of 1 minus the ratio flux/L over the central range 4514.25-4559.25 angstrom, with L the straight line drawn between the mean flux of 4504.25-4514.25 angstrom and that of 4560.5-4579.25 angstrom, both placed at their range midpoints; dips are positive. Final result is 3.55 angstrom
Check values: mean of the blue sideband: 41.6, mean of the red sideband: 40.1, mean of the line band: 37.7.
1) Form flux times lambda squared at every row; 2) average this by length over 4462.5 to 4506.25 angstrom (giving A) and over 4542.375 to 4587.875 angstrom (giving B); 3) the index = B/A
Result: 1.0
